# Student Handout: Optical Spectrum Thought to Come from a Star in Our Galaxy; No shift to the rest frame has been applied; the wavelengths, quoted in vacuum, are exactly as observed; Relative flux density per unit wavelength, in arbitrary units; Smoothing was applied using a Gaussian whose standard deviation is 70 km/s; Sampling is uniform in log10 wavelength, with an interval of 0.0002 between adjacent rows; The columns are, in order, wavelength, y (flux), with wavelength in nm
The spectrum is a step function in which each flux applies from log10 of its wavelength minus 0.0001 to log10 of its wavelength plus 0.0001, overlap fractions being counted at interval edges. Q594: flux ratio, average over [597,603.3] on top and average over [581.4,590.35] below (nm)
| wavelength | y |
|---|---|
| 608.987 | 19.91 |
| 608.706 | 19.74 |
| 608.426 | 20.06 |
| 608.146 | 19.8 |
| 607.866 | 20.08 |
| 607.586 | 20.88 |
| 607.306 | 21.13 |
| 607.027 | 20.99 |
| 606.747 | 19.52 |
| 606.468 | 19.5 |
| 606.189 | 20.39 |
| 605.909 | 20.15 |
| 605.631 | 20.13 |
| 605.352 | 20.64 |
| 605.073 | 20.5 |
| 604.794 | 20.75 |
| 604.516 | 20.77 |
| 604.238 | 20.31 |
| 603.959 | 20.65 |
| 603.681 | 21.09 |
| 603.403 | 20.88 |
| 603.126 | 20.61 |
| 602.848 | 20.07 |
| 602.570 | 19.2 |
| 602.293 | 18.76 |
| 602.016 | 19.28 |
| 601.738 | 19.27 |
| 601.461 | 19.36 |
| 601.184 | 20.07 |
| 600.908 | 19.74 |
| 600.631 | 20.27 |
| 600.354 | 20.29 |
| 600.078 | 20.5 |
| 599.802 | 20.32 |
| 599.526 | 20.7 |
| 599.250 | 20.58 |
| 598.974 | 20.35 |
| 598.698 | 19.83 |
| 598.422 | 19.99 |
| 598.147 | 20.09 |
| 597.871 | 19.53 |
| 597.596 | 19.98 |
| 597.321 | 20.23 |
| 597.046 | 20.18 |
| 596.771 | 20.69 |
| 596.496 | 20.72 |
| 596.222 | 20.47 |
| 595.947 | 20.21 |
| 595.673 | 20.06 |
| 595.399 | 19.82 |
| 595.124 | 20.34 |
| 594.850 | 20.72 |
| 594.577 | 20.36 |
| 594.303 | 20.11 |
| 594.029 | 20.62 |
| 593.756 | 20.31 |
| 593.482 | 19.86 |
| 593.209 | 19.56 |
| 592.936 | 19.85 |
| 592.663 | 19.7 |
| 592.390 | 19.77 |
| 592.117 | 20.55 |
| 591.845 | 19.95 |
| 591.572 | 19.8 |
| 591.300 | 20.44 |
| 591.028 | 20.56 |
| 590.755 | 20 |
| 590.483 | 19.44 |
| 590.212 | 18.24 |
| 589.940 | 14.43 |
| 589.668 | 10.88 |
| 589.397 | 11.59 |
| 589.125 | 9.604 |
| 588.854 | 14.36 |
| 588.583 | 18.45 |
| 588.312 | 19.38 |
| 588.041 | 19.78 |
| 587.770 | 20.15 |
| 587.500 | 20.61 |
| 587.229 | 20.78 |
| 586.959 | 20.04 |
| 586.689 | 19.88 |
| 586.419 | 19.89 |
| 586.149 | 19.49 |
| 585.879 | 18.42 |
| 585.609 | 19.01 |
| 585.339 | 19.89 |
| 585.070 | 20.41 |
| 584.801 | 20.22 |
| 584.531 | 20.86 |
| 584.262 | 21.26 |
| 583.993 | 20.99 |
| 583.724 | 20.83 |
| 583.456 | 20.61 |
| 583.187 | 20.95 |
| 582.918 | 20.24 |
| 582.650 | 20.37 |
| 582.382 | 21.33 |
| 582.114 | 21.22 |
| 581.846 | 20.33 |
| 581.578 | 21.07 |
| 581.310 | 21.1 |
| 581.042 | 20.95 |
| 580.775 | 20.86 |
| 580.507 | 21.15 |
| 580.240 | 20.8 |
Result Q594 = 1.05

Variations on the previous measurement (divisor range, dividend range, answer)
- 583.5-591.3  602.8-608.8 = 1.10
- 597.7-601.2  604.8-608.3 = 1.01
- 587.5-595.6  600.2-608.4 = 1.08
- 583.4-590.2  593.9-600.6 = 1.10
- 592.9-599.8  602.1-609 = 1.00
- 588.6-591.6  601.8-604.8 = 1.24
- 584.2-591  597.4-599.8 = 1.10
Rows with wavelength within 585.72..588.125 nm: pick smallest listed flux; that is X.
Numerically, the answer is 18.42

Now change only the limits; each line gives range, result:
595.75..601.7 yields 19.36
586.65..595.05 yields 9.604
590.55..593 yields 19.7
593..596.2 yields 19.56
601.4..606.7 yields 18.76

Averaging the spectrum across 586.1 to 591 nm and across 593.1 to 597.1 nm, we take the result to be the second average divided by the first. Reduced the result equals 1.15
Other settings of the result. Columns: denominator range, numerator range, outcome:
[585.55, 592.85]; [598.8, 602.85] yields 1.09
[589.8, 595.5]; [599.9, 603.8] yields 1.01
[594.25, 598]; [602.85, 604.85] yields 1.02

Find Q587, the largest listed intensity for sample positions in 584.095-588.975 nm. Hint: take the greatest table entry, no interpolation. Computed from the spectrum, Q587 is 21.26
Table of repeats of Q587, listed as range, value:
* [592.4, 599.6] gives 20.72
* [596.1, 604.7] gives 21.09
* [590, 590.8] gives 20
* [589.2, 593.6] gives 20.56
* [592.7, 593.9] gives 20.31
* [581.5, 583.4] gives 21.33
